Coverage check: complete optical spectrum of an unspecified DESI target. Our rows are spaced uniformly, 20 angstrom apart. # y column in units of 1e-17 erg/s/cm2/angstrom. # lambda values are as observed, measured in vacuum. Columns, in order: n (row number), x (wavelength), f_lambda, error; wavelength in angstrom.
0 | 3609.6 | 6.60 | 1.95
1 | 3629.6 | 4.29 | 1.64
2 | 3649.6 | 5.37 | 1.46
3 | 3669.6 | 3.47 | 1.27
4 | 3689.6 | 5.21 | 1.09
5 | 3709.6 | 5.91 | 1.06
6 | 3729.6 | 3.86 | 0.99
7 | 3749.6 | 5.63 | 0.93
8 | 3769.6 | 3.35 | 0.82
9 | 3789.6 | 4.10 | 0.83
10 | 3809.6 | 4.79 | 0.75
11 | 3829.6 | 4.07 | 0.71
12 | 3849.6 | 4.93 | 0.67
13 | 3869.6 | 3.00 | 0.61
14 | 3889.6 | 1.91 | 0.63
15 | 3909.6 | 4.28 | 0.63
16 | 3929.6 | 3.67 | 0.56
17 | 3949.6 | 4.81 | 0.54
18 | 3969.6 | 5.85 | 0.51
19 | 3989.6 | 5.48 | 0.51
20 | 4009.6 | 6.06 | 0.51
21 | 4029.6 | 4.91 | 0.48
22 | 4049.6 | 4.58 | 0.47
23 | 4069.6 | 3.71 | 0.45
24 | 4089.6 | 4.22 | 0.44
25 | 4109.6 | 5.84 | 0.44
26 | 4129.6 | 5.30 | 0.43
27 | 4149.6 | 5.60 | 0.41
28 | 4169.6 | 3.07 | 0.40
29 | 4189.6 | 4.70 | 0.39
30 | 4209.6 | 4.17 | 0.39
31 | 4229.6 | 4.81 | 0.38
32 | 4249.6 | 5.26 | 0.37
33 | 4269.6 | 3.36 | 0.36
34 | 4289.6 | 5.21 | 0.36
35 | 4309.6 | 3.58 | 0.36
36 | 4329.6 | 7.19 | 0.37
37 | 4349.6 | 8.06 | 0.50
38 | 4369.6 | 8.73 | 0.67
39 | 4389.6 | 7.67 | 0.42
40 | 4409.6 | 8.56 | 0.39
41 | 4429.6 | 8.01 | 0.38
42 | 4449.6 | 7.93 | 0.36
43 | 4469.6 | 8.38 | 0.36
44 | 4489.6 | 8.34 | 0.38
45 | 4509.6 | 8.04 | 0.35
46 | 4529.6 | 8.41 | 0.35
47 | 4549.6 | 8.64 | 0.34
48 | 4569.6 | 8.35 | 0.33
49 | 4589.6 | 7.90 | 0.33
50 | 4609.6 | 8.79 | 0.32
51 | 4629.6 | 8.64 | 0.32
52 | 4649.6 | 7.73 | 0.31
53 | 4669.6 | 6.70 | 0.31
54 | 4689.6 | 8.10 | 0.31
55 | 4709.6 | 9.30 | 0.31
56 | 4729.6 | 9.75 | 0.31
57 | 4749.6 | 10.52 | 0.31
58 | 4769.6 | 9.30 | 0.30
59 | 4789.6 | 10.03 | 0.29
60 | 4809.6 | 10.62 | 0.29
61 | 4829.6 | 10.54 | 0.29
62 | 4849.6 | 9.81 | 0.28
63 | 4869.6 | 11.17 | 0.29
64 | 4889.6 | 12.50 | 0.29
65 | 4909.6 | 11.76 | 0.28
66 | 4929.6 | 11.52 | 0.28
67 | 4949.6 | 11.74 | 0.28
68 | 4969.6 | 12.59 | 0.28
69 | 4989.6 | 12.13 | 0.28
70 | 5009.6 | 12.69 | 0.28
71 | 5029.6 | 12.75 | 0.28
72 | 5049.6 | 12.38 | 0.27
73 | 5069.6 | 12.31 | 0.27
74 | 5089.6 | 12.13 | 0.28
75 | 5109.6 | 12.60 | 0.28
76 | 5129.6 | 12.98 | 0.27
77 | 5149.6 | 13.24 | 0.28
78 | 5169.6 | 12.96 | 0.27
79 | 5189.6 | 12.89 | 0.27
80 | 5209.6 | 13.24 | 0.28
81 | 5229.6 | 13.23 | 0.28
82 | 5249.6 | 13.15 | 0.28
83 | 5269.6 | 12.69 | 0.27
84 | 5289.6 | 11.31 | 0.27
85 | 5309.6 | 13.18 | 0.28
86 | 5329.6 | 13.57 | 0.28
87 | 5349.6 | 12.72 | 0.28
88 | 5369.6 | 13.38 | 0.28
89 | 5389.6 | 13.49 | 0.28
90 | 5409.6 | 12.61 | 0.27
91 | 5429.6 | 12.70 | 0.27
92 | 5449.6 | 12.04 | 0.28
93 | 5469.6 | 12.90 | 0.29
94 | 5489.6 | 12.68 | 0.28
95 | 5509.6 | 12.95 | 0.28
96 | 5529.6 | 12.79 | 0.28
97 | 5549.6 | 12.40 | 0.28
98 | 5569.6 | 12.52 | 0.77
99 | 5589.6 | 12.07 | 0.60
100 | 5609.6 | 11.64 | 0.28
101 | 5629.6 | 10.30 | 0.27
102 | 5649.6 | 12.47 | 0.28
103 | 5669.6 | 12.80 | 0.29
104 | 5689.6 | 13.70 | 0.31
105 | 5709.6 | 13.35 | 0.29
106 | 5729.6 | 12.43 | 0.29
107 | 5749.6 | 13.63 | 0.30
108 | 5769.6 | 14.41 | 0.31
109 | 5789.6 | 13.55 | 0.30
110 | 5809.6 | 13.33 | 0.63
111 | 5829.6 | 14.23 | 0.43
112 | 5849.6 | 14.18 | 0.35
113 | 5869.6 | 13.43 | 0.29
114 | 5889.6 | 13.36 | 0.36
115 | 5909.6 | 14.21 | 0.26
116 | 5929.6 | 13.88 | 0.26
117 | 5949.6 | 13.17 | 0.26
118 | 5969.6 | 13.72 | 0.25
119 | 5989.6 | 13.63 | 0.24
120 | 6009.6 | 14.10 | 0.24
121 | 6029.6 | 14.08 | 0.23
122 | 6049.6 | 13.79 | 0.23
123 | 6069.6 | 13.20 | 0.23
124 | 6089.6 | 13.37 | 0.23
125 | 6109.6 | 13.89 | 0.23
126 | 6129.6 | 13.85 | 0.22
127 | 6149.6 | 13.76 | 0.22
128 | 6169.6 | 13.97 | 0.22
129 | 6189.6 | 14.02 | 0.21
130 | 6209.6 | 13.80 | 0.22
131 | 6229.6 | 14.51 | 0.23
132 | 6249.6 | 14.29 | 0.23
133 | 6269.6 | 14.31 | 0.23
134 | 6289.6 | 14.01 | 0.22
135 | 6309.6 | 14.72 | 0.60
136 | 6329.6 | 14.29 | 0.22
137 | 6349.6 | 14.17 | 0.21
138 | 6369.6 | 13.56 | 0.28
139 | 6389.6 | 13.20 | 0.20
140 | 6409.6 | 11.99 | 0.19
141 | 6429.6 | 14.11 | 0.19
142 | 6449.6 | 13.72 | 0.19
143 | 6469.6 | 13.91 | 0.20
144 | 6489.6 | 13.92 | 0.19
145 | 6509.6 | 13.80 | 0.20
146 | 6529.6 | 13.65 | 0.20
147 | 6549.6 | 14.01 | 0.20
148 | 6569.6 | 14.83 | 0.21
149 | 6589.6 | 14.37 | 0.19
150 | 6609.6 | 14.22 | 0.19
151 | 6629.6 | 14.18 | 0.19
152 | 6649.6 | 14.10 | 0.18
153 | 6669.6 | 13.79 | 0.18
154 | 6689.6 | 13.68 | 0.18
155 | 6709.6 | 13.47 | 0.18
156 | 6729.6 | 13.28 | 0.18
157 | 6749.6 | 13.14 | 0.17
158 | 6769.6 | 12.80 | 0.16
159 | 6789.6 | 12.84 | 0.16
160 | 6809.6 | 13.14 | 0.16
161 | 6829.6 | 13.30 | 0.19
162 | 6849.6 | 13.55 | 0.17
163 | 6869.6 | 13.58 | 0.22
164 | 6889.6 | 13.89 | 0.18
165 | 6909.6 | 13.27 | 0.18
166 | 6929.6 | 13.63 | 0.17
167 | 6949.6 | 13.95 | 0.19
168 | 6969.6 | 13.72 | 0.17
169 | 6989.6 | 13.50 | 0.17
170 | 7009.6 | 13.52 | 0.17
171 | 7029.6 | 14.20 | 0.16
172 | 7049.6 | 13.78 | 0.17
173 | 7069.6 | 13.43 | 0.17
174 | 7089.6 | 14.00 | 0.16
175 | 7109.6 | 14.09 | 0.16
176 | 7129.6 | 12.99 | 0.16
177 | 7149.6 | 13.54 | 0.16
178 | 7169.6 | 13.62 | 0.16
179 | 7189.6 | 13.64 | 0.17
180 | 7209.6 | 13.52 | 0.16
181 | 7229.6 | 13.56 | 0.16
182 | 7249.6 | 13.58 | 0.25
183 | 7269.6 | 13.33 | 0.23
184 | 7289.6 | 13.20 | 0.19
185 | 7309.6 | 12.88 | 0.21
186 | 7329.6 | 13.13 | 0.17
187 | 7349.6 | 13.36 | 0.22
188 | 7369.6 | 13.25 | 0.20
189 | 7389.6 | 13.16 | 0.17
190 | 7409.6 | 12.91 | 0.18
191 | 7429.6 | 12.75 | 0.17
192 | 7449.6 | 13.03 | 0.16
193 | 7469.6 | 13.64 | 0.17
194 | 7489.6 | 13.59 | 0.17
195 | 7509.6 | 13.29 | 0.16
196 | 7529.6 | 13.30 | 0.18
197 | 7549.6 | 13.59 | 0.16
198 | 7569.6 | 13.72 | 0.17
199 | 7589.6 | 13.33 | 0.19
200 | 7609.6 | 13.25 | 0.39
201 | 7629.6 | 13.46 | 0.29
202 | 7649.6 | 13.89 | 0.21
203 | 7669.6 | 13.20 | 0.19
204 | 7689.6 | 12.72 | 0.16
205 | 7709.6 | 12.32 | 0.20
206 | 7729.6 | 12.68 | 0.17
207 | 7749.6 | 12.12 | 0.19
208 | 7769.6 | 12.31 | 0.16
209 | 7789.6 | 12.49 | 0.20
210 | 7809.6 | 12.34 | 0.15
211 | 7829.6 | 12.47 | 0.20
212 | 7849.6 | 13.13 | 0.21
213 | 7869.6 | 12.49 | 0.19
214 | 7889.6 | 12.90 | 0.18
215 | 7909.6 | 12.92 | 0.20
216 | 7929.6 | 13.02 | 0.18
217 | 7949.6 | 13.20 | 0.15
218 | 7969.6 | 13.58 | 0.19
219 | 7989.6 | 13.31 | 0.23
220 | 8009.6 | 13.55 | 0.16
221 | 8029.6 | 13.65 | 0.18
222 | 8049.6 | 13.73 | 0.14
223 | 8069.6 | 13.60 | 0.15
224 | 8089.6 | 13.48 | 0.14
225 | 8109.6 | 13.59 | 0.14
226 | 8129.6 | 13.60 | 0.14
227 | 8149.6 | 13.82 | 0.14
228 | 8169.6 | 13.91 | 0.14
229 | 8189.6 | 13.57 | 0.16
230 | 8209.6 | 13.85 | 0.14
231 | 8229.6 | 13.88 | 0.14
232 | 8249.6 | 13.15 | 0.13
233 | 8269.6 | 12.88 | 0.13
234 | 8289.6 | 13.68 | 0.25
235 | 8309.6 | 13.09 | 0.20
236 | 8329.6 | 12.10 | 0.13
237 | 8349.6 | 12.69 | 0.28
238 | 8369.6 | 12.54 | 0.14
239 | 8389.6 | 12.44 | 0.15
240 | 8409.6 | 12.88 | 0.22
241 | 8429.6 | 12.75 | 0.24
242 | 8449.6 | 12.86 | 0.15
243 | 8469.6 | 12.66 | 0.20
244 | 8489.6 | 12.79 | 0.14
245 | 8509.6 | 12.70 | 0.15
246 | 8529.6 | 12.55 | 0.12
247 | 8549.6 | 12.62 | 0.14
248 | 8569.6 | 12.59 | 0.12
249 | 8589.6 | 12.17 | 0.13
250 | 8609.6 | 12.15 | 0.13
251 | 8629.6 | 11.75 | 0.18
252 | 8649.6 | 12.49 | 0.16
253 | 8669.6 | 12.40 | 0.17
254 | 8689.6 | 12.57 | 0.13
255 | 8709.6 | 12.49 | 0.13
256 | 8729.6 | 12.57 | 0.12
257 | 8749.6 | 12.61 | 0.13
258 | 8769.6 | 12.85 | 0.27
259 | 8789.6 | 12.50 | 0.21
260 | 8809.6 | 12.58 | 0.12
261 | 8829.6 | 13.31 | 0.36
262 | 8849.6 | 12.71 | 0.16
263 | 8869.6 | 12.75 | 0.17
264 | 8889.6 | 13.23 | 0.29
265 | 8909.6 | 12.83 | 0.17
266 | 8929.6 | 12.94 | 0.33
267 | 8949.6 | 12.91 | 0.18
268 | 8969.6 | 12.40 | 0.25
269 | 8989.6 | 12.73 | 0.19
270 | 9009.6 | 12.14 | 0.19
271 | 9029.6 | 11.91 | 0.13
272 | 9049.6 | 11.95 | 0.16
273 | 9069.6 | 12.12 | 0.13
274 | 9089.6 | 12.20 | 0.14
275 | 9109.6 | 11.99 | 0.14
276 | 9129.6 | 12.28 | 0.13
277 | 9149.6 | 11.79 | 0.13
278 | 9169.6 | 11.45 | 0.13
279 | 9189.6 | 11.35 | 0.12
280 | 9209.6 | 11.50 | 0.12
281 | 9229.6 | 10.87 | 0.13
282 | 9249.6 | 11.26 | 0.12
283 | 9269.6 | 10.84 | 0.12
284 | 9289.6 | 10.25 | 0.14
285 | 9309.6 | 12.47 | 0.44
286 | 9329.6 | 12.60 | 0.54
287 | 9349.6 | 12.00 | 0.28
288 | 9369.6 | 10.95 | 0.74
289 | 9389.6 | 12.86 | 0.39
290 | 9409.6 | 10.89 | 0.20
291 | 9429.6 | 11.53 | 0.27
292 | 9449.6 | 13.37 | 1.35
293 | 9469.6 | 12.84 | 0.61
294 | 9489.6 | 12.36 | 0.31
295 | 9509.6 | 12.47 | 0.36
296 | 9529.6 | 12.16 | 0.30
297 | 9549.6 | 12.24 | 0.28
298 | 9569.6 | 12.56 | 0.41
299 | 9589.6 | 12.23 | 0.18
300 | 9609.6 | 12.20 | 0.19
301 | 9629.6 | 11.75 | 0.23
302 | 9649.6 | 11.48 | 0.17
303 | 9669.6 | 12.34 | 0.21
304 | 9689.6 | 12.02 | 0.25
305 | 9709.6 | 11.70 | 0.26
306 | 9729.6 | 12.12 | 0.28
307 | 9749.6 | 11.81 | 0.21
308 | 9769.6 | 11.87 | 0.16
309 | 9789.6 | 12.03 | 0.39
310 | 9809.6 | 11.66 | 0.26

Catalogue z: 0.09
